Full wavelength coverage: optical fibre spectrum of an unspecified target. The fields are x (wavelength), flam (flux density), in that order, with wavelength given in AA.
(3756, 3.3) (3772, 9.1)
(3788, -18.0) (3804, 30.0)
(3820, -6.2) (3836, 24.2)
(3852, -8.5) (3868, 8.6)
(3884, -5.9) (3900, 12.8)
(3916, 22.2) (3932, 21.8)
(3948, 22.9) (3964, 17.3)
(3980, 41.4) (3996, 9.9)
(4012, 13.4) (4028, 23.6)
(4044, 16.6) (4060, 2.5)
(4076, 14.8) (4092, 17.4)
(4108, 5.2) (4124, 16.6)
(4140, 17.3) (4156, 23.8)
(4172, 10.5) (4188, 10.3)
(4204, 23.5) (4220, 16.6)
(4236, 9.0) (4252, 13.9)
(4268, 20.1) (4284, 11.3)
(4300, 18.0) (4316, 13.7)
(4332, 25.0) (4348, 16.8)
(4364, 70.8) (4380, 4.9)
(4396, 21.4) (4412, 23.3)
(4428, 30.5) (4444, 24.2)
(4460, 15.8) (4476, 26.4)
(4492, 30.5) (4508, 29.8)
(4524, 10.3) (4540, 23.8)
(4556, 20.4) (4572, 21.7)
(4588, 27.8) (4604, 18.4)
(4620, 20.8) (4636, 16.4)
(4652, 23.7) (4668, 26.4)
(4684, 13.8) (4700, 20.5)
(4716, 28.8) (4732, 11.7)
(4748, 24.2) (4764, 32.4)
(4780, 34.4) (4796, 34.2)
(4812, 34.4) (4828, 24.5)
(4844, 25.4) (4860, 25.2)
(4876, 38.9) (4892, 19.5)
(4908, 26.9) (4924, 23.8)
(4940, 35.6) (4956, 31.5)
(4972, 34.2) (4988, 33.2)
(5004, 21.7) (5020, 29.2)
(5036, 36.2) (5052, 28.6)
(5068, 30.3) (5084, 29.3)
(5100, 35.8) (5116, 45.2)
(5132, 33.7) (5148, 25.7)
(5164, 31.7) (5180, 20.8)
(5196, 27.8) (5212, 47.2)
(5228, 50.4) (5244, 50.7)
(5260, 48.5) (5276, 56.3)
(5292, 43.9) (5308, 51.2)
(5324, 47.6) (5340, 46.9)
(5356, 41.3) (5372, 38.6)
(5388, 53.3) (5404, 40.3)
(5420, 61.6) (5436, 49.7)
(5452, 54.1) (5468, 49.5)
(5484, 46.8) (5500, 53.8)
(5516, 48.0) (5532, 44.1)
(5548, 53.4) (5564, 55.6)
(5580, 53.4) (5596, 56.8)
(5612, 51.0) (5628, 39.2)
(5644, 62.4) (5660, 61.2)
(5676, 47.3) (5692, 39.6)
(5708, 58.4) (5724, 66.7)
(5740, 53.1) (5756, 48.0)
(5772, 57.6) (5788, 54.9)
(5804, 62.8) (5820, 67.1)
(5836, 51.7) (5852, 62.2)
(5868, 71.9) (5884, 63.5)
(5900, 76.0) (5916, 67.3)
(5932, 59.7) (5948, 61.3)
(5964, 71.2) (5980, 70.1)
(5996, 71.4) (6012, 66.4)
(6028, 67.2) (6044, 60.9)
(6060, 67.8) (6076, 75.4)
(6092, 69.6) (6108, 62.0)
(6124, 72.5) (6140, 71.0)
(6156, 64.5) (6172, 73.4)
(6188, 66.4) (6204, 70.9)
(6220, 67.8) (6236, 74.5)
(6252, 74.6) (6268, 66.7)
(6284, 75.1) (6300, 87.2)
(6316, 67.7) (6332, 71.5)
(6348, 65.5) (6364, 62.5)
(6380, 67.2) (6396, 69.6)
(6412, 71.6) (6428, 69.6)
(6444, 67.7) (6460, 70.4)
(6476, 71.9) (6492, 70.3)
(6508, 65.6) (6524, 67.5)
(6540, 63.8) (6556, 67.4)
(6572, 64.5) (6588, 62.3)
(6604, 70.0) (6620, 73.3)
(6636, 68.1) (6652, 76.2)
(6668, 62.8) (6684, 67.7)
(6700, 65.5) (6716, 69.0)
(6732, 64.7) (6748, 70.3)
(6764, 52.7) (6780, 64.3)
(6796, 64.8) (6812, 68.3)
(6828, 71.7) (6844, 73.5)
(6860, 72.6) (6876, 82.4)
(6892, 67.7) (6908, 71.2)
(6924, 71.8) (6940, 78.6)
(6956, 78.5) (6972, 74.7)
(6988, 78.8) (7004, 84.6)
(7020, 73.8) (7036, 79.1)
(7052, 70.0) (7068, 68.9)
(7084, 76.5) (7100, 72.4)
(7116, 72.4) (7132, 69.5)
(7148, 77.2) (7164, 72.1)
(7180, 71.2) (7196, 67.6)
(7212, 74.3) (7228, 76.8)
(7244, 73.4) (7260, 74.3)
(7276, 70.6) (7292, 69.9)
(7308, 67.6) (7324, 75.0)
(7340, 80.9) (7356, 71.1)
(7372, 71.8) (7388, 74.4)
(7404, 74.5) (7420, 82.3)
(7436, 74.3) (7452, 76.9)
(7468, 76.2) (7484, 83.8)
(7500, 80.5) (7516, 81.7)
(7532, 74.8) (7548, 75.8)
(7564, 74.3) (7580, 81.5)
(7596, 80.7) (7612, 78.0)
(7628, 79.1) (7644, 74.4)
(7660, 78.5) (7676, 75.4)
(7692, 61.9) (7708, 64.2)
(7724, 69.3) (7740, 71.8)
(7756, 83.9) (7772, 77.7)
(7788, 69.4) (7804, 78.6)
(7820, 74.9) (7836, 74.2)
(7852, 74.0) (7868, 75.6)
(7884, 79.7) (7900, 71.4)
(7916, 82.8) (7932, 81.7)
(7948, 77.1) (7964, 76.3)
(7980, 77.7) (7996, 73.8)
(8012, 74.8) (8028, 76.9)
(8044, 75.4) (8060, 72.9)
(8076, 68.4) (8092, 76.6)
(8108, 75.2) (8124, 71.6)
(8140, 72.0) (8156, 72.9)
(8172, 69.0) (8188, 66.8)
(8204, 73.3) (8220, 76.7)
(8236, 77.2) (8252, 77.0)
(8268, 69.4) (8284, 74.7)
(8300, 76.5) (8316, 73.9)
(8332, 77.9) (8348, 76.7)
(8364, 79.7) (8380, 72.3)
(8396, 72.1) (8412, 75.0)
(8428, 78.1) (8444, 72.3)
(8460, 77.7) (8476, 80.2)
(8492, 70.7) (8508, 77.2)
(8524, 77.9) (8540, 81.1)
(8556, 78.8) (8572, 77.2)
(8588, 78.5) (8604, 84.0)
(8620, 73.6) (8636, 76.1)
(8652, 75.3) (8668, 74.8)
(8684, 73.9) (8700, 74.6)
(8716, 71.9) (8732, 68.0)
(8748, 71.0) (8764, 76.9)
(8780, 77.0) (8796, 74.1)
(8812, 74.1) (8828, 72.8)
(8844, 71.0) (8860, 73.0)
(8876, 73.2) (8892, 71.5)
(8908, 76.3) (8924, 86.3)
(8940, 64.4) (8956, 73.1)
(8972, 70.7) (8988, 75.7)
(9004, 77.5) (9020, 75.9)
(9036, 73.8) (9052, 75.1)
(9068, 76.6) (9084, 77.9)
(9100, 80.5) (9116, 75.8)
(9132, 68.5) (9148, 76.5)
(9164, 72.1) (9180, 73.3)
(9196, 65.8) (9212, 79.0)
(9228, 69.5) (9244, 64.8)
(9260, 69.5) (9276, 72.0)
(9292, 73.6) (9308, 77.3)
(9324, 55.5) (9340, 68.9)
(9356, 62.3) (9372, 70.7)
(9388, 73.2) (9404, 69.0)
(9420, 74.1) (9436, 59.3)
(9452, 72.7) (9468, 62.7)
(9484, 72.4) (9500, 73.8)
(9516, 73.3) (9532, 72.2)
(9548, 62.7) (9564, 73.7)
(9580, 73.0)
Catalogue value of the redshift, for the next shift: 0.307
